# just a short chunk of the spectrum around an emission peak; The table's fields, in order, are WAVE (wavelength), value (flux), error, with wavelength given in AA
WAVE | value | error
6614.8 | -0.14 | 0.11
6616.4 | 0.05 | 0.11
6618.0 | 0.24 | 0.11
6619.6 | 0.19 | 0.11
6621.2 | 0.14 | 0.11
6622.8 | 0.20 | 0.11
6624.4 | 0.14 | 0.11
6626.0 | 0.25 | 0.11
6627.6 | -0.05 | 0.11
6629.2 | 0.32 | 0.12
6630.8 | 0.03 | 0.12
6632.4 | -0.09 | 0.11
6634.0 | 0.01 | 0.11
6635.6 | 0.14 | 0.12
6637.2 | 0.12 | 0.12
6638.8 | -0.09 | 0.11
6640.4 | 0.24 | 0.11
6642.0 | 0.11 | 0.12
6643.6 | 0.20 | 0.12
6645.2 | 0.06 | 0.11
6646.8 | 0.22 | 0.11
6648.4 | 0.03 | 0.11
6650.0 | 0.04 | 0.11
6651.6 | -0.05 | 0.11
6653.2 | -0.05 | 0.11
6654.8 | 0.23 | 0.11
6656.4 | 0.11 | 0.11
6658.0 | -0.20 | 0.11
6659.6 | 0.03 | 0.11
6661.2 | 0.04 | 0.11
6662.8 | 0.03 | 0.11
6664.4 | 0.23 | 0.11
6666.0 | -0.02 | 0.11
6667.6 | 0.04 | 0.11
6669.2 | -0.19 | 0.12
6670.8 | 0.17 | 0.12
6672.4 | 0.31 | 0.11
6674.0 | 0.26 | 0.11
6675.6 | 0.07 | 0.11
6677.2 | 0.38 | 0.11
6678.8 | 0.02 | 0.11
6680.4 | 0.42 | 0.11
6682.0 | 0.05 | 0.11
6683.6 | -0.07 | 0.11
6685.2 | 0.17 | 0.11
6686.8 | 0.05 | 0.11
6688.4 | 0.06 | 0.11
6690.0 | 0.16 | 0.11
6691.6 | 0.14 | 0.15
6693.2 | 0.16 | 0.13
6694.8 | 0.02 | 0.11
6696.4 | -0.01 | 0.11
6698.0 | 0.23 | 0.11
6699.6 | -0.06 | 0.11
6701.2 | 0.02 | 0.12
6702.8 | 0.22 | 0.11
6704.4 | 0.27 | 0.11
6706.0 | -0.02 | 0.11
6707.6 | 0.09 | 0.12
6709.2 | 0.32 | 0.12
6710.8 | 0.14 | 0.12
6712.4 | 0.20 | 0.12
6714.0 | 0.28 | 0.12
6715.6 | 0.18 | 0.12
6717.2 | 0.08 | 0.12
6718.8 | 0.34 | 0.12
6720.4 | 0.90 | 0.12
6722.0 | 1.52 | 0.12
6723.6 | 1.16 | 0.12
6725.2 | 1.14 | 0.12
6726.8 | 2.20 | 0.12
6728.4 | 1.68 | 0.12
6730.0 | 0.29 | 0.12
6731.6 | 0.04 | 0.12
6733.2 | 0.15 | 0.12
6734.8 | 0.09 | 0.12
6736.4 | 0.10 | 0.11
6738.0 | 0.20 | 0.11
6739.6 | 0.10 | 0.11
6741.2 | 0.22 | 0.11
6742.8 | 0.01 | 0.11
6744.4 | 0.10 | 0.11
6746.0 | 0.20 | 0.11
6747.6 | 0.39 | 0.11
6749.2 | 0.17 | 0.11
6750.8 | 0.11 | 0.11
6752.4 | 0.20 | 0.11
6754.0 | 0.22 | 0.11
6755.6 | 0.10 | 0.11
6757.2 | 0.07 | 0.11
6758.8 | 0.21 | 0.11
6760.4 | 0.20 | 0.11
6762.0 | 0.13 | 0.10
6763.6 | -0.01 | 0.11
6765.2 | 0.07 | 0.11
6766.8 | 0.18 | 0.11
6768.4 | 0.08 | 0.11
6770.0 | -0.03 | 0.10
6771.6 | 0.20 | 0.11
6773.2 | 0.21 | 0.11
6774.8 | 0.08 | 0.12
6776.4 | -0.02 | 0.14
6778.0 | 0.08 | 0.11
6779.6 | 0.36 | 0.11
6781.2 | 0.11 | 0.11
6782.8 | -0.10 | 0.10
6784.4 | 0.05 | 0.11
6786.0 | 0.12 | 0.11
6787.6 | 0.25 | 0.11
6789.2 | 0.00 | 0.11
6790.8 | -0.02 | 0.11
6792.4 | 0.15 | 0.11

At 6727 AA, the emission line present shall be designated [O II]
